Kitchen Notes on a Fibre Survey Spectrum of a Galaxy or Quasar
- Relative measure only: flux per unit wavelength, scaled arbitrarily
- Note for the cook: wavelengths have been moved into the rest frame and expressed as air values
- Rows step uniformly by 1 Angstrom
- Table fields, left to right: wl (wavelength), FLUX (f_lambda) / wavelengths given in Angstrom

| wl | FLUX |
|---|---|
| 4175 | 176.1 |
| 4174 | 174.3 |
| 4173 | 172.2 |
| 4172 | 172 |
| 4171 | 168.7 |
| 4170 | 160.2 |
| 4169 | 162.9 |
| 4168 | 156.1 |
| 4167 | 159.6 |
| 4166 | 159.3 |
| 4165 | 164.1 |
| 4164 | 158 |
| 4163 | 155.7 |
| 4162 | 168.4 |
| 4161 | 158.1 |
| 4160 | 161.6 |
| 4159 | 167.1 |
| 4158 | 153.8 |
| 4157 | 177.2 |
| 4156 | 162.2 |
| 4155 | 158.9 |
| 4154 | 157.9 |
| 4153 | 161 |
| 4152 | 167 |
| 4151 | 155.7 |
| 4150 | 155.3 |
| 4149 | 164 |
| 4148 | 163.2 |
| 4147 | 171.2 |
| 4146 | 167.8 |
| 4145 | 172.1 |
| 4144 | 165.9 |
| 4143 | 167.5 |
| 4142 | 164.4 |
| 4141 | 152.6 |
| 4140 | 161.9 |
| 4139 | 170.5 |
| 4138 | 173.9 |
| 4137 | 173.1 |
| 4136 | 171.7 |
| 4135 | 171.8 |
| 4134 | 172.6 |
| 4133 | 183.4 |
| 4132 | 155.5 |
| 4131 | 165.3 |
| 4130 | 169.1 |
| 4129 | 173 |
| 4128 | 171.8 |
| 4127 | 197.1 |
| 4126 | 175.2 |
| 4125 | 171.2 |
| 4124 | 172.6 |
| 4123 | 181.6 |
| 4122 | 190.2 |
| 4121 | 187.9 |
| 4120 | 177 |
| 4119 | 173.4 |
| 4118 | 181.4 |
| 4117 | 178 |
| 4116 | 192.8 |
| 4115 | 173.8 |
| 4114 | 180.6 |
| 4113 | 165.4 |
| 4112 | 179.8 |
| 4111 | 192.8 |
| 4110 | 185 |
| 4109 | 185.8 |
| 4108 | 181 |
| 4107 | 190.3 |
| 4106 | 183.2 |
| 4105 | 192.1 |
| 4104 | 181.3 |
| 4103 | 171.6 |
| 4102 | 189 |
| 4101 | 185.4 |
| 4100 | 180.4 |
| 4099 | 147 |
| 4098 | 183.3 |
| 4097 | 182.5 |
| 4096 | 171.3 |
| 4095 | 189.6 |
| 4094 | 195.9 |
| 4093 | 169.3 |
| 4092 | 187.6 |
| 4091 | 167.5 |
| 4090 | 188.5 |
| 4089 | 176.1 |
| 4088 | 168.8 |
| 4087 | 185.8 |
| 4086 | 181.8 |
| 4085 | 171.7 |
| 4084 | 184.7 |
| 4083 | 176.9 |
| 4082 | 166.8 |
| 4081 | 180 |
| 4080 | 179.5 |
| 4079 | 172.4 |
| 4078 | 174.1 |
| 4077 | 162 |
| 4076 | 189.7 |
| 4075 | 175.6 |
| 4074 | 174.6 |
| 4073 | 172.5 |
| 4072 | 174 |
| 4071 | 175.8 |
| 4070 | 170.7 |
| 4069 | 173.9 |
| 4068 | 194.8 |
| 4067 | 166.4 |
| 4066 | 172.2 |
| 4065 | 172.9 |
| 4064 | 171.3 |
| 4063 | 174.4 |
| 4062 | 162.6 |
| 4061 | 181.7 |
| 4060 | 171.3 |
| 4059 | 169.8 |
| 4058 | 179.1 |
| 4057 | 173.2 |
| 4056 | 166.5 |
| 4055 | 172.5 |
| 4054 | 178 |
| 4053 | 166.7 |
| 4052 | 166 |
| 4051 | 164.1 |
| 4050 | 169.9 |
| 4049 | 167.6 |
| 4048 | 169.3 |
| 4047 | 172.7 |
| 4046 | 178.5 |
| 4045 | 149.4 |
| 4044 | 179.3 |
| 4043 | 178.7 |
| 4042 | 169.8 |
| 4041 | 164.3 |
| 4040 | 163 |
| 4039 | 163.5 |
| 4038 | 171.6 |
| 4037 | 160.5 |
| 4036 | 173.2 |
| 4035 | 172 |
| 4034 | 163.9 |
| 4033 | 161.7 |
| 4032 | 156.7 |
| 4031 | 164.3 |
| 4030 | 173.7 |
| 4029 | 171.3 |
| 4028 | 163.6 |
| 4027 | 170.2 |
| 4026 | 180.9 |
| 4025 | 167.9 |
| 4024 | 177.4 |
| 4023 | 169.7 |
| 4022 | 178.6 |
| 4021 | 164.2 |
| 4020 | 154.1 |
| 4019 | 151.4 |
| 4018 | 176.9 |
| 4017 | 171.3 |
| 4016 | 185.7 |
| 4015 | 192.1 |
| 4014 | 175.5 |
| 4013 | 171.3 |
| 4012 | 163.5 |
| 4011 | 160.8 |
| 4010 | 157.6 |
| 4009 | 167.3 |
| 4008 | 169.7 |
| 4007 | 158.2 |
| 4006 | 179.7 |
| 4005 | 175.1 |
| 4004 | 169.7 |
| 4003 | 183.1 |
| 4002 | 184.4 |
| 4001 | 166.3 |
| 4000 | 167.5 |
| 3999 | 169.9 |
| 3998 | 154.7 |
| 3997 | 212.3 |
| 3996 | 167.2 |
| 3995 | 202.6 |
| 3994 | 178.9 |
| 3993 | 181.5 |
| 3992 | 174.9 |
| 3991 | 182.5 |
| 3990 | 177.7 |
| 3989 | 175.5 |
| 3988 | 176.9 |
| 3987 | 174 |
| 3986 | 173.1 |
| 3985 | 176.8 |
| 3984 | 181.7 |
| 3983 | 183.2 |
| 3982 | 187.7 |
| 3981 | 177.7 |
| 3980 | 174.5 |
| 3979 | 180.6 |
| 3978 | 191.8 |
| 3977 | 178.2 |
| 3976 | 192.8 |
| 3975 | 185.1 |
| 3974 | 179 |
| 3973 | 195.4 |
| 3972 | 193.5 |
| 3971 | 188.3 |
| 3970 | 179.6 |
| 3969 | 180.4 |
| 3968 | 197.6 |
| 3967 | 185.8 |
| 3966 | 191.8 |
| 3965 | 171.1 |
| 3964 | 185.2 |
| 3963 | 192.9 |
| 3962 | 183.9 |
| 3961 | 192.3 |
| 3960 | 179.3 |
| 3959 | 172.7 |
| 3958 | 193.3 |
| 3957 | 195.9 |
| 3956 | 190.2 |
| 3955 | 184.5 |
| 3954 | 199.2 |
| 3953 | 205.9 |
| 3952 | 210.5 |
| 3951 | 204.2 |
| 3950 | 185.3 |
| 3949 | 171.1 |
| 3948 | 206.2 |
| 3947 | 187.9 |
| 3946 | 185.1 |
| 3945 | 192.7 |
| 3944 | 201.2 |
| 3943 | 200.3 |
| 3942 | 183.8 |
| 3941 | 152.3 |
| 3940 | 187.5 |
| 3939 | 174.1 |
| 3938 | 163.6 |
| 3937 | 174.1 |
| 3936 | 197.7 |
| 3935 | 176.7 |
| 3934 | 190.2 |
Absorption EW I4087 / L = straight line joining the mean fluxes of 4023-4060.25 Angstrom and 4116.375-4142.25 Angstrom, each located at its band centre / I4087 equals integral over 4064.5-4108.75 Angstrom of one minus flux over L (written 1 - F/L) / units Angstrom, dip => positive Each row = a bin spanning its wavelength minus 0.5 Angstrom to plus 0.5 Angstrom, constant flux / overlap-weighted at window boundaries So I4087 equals -1.6 Angstrom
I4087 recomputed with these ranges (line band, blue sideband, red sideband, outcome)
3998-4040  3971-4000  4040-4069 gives 1.69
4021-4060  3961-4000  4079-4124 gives 2.56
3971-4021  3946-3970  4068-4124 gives 2.67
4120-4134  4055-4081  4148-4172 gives -0.86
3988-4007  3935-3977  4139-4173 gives 0.51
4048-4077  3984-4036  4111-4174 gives -0.28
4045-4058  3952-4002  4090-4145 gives 0.73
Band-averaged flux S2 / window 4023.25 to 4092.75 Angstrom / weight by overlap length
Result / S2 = 172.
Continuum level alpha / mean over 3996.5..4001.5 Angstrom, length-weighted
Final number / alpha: 174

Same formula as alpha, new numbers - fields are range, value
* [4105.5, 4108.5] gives 185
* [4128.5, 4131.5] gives 169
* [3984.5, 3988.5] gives 175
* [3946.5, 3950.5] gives 188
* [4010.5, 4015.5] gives 173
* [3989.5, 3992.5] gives 178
